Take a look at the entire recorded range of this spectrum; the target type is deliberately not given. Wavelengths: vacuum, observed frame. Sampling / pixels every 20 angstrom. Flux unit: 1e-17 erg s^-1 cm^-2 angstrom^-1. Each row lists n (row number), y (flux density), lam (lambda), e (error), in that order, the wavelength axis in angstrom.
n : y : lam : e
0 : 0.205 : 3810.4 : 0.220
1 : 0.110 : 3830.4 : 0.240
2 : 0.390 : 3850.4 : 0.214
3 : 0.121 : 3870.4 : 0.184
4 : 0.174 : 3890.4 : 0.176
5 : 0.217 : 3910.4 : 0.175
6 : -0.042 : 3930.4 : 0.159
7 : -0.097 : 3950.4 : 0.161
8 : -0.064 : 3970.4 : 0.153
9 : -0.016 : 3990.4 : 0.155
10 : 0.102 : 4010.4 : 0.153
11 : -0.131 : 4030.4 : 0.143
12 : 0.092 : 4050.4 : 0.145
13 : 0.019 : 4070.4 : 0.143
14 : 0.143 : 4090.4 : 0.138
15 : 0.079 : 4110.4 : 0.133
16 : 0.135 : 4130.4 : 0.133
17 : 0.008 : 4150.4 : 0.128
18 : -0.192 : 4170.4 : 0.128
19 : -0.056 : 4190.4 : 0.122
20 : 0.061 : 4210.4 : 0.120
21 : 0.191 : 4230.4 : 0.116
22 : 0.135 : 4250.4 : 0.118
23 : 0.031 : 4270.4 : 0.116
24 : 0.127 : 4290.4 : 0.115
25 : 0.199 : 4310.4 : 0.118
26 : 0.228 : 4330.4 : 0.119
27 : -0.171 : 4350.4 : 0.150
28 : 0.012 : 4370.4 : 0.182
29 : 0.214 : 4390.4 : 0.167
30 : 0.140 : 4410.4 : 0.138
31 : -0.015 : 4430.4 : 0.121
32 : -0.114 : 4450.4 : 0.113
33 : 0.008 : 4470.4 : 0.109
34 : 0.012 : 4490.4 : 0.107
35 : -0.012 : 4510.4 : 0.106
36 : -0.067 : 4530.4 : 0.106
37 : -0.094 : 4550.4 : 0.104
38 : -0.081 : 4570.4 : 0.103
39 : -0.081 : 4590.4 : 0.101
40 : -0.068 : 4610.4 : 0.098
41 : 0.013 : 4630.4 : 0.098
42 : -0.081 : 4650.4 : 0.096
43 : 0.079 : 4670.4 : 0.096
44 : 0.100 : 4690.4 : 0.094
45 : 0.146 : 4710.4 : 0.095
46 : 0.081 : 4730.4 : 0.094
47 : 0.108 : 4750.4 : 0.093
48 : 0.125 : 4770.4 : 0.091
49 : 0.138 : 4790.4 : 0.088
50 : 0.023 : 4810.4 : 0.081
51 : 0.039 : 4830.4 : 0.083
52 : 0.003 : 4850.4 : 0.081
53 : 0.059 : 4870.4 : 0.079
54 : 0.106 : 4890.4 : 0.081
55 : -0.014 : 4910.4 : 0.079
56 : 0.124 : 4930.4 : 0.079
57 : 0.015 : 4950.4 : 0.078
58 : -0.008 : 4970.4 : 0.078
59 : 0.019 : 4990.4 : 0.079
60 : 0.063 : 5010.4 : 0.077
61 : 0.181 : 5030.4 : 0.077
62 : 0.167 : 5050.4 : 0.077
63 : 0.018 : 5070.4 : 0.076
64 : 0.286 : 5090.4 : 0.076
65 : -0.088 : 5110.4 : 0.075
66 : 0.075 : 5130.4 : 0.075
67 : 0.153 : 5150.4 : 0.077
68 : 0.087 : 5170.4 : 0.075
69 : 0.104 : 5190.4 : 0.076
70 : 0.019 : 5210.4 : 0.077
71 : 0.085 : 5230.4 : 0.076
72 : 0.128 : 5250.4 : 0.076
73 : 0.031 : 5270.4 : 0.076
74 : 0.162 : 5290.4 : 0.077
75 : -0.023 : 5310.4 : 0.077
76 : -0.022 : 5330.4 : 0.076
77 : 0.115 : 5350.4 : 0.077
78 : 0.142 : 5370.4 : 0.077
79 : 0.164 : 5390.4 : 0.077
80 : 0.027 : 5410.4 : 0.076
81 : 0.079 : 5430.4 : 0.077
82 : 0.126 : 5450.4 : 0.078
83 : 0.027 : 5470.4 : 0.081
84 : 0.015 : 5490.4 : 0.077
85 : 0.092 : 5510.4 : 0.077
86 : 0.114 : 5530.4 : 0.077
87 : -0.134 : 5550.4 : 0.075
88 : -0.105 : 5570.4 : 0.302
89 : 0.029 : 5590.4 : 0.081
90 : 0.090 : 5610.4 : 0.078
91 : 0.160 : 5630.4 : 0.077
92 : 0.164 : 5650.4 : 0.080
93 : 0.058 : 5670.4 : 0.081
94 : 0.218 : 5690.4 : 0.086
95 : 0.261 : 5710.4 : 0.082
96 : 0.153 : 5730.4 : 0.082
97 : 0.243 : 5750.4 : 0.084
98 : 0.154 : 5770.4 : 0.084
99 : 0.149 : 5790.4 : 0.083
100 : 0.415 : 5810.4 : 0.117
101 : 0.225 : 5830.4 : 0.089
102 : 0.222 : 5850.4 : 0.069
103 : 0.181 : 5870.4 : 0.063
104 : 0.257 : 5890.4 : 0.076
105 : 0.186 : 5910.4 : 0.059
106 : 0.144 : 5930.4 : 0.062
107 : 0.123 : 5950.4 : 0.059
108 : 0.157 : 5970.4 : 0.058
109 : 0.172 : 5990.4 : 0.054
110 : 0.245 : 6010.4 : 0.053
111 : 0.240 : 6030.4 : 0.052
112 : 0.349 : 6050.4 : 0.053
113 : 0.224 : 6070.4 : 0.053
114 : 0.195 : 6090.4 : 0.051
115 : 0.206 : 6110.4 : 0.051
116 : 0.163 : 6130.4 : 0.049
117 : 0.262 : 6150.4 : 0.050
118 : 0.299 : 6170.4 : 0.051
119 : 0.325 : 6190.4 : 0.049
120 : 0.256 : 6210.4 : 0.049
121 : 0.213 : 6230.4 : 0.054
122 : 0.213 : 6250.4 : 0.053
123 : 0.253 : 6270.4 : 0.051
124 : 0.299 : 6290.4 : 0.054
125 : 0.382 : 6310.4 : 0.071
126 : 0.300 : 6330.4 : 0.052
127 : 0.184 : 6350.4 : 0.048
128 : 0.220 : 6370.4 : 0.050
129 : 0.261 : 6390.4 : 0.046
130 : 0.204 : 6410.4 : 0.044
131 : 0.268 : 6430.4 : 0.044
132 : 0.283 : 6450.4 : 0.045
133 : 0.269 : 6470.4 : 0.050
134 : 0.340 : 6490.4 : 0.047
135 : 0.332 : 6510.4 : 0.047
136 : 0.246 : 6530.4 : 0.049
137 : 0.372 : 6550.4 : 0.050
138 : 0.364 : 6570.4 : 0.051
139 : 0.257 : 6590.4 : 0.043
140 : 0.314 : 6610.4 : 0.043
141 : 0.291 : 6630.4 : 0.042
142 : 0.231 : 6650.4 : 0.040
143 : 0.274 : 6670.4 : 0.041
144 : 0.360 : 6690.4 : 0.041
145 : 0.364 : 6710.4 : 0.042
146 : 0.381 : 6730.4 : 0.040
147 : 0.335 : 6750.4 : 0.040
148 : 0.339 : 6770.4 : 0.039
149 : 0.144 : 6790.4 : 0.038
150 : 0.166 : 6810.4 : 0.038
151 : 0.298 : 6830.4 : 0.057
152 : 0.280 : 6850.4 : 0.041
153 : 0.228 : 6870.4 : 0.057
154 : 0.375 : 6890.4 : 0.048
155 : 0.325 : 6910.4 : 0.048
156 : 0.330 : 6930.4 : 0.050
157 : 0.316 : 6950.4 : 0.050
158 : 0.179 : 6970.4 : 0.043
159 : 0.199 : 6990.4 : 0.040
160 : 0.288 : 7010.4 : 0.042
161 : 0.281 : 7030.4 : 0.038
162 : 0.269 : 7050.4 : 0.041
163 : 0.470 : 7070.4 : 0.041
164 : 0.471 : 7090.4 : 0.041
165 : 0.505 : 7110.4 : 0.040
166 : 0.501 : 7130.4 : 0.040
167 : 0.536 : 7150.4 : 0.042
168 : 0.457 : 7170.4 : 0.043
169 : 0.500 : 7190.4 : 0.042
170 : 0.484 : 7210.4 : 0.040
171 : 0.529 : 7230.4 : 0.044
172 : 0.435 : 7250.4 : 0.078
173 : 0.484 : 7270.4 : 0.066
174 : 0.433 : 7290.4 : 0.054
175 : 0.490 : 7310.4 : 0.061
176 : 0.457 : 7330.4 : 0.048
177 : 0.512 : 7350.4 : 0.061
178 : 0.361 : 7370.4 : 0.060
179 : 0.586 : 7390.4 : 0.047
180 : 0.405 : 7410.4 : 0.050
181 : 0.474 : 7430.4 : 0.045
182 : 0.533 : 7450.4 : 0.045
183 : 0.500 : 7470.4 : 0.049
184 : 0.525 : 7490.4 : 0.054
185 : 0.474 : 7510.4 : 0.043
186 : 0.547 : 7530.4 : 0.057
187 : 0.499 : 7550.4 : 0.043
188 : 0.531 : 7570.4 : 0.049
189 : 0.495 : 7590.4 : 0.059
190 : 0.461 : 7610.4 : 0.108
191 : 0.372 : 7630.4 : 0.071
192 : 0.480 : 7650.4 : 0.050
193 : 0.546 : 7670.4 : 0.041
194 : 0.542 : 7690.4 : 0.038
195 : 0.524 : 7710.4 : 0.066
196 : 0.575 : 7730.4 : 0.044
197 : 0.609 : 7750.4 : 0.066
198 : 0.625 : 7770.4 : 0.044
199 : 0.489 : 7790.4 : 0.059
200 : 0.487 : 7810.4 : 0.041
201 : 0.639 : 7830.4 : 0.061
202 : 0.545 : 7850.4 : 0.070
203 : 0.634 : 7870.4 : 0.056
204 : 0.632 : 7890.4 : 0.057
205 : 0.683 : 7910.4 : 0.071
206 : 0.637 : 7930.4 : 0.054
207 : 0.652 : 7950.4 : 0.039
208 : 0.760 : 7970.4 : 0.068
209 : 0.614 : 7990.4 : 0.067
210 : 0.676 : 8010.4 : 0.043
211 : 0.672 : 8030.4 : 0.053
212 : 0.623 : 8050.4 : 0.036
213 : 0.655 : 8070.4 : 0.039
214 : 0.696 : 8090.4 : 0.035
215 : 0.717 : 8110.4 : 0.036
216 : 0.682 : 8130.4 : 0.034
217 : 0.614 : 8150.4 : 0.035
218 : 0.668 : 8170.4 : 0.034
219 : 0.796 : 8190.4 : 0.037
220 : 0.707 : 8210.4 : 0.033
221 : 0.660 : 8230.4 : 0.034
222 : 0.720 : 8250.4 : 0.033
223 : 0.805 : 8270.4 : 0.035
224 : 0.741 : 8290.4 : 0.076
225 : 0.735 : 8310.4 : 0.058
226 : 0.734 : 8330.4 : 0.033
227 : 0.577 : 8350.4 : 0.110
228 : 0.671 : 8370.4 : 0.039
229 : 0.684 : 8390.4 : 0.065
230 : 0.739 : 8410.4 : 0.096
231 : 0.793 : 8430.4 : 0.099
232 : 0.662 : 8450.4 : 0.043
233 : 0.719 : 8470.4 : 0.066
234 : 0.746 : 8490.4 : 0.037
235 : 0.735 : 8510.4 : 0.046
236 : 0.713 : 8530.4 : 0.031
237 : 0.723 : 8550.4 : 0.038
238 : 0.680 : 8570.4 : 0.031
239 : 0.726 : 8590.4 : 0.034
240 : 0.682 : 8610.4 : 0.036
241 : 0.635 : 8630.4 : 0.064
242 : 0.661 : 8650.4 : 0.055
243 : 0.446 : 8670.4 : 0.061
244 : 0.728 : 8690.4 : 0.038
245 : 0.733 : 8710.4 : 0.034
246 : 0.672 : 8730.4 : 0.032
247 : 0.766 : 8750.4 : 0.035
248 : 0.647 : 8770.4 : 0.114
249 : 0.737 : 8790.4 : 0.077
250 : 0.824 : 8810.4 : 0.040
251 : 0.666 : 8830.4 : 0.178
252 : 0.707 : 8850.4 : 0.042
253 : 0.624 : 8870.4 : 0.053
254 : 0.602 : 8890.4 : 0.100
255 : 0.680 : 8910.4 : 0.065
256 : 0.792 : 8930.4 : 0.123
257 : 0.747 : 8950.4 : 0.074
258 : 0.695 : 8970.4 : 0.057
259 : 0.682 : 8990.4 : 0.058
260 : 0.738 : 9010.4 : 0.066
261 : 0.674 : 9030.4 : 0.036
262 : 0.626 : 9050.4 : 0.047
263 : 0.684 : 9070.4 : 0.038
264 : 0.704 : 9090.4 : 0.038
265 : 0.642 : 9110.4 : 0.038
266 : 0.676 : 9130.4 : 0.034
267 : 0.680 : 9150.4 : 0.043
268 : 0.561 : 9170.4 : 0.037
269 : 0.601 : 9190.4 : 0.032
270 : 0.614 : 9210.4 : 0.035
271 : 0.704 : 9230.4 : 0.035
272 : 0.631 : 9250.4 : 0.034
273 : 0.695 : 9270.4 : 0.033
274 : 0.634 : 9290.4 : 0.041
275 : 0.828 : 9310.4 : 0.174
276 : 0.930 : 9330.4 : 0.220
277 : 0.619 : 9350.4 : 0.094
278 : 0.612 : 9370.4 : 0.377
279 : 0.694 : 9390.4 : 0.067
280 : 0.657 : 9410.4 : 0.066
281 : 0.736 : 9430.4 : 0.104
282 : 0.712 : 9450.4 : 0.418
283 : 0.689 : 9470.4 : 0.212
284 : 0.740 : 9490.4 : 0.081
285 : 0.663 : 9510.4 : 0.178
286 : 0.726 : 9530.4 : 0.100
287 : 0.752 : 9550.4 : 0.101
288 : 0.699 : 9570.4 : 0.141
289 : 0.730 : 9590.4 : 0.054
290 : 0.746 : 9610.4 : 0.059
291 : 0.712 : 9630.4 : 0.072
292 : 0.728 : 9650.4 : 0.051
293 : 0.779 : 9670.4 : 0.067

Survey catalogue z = 0.775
